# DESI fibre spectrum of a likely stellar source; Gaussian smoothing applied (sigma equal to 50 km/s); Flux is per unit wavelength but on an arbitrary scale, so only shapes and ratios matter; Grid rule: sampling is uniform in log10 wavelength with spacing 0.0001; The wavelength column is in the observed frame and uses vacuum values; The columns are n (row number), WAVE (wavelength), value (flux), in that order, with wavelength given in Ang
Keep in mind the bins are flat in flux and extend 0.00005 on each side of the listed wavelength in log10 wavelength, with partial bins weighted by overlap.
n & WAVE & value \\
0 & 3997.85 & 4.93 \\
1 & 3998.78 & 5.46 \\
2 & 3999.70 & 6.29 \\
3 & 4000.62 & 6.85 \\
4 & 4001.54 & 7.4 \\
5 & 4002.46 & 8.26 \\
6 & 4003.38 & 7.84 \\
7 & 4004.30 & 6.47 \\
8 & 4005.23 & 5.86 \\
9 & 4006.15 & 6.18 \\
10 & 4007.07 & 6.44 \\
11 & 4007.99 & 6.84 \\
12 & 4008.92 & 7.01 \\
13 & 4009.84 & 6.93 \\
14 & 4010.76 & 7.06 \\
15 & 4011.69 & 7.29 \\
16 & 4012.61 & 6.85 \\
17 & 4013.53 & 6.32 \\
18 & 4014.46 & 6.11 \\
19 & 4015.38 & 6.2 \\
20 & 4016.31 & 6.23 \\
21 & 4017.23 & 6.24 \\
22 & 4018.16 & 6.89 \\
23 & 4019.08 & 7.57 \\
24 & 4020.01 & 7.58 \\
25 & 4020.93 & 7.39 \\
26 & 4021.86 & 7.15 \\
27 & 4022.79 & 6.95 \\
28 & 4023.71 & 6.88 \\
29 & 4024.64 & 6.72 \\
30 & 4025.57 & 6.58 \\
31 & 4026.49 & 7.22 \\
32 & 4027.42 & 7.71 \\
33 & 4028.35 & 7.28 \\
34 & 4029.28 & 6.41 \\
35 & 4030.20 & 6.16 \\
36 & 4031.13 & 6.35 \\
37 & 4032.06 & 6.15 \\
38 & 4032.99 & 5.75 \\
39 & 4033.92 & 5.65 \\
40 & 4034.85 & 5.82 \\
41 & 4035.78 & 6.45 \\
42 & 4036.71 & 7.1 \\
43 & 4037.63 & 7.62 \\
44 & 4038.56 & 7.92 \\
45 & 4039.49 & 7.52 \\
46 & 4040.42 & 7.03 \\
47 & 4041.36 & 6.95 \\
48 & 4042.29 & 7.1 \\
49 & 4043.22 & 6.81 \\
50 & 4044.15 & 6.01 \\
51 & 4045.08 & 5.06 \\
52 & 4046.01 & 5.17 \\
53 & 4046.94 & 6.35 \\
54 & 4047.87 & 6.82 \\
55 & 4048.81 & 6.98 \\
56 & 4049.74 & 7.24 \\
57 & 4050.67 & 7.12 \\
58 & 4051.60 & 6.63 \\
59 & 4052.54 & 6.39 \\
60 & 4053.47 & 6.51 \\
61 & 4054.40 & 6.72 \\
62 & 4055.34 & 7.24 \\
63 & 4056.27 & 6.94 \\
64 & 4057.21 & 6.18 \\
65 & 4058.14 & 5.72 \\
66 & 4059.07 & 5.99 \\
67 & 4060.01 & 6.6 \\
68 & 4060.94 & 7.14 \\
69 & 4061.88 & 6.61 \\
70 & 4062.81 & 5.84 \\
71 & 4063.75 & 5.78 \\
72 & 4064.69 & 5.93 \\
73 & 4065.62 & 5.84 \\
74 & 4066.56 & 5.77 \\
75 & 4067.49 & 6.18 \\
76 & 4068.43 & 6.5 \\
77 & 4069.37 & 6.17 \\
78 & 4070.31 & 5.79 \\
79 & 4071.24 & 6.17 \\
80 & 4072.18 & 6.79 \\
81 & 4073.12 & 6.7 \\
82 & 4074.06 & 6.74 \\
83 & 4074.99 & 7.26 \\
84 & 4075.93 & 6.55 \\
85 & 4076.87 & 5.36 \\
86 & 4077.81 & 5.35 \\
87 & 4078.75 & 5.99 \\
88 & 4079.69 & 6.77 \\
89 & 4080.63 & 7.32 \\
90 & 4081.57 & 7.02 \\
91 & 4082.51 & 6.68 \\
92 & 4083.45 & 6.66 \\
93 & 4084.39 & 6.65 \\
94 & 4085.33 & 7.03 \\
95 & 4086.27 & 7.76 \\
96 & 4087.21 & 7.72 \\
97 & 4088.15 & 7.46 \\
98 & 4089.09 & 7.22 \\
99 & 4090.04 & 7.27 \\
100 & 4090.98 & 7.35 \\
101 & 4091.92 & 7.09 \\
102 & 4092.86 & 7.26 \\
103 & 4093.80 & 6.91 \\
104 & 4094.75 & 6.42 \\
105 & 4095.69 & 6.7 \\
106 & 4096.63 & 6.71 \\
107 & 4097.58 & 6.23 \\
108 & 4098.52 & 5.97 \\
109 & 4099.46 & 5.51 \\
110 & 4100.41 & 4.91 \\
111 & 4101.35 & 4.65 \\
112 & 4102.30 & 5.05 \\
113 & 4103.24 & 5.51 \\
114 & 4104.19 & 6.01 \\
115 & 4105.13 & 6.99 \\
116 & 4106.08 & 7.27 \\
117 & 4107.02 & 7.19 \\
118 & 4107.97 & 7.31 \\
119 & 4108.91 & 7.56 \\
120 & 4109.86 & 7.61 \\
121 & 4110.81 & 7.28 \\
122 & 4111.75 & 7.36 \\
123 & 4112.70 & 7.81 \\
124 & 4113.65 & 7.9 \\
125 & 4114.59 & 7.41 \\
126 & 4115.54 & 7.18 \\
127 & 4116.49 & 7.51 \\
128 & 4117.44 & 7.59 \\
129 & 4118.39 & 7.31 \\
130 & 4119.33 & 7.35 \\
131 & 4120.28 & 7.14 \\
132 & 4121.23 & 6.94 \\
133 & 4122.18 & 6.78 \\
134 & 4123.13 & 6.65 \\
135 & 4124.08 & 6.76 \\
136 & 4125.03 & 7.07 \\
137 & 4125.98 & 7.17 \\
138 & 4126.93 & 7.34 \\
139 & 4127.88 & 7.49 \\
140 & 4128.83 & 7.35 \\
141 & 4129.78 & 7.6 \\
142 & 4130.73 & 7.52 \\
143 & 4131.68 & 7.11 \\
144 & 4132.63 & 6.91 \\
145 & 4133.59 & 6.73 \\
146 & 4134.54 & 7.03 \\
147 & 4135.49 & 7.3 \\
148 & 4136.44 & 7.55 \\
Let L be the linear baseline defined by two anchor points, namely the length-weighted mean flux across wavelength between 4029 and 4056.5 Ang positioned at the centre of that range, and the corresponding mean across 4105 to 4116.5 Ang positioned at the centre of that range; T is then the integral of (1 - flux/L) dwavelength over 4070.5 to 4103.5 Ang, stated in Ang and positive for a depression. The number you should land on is 2.7 Ang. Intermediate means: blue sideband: 6.6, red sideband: 7.42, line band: 6.54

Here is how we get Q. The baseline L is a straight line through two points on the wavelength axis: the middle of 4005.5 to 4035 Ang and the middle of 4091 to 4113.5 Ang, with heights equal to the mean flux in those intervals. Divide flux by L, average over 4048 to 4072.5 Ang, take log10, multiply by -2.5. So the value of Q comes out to 0.04 mag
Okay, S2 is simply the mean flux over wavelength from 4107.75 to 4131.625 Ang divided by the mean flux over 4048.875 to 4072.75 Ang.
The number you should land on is 1.14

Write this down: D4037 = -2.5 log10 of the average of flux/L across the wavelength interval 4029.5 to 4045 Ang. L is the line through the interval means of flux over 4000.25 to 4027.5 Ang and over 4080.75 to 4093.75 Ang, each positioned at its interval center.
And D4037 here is 0.06 mag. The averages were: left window 6.89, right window 7.17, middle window 6.61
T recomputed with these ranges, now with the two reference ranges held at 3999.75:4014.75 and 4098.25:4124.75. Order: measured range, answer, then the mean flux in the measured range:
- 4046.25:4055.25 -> 0.1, 6.73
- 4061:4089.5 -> 1.2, 6.53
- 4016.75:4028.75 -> -0.4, 7.09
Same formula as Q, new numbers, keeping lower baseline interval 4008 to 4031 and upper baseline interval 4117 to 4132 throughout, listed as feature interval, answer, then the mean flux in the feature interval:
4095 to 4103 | 0.23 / 5.73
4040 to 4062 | 0.07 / 6.55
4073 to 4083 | 0.09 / 6.52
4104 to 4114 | -0.03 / 7.33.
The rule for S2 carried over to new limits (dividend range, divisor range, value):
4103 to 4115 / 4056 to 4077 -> 1.14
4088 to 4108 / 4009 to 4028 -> 0.94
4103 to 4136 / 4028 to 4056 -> 1.09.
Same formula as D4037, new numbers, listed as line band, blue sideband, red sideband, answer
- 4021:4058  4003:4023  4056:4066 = -0.03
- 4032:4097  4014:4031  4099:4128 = 0.04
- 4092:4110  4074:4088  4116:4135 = 0.09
